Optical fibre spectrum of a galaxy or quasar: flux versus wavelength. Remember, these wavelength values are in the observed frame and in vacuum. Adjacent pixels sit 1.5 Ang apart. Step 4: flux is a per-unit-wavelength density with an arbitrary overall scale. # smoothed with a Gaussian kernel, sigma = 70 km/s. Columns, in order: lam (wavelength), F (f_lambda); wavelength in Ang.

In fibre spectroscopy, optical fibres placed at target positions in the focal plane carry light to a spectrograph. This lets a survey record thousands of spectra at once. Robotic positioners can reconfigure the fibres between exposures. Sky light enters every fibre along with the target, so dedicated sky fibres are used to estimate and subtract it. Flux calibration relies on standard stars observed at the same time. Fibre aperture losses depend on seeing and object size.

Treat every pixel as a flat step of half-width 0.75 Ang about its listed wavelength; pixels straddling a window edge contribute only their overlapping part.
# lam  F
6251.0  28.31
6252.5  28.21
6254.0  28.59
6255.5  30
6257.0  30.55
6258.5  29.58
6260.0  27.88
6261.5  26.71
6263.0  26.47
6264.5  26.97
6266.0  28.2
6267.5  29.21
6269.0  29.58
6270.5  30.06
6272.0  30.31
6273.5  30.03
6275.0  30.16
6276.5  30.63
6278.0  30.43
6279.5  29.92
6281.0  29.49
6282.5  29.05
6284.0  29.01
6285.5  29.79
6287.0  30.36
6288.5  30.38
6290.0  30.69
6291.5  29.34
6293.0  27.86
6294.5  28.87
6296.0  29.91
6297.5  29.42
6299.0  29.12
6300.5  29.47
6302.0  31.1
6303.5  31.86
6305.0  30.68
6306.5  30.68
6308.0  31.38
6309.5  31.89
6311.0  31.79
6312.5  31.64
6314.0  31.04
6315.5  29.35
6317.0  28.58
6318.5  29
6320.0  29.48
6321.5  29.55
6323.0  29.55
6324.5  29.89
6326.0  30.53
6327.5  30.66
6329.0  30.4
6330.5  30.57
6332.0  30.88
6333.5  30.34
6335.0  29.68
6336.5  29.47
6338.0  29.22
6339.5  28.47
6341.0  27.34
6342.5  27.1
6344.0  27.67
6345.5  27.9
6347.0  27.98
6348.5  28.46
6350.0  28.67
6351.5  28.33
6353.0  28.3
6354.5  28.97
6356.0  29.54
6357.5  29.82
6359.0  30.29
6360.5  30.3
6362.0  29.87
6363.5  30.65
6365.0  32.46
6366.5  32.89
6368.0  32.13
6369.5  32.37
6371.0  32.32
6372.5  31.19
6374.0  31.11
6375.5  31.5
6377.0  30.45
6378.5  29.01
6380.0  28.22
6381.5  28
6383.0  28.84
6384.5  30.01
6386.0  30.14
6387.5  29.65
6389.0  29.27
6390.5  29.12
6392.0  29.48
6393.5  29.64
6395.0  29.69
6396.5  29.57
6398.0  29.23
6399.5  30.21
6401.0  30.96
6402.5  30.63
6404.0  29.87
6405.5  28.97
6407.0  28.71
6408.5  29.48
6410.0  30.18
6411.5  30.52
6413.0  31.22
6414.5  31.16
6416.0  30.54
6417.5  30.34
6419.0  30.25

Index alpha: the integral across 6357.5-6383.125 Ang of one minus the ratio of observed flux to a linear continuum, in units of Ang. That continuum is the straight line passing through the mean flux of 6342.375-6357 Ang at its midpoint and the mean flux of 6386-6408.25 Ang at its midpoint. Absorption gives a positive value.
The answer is -1.6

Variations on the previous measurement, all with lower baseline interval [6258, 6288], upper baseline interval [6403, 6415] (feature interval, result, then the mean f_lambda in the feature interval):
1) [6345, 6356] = 0.4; 28.5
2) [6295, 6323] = -0.8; 30.3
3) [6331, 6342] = 0.1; 29.3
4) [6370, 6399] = 0.0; 29.8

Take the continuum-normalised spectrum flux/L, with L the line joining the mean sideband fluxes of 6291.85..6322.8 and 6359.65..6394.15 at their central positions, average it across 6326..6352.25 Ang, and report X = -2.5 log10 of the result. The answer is 0.04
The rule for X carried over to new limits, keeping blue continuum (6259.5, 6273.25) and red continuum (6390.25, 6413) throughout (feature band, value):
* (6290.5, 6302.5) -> -0.02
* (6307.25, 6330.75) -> -0.05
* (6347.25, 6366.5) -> -0.01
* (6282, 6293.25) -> -0.04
